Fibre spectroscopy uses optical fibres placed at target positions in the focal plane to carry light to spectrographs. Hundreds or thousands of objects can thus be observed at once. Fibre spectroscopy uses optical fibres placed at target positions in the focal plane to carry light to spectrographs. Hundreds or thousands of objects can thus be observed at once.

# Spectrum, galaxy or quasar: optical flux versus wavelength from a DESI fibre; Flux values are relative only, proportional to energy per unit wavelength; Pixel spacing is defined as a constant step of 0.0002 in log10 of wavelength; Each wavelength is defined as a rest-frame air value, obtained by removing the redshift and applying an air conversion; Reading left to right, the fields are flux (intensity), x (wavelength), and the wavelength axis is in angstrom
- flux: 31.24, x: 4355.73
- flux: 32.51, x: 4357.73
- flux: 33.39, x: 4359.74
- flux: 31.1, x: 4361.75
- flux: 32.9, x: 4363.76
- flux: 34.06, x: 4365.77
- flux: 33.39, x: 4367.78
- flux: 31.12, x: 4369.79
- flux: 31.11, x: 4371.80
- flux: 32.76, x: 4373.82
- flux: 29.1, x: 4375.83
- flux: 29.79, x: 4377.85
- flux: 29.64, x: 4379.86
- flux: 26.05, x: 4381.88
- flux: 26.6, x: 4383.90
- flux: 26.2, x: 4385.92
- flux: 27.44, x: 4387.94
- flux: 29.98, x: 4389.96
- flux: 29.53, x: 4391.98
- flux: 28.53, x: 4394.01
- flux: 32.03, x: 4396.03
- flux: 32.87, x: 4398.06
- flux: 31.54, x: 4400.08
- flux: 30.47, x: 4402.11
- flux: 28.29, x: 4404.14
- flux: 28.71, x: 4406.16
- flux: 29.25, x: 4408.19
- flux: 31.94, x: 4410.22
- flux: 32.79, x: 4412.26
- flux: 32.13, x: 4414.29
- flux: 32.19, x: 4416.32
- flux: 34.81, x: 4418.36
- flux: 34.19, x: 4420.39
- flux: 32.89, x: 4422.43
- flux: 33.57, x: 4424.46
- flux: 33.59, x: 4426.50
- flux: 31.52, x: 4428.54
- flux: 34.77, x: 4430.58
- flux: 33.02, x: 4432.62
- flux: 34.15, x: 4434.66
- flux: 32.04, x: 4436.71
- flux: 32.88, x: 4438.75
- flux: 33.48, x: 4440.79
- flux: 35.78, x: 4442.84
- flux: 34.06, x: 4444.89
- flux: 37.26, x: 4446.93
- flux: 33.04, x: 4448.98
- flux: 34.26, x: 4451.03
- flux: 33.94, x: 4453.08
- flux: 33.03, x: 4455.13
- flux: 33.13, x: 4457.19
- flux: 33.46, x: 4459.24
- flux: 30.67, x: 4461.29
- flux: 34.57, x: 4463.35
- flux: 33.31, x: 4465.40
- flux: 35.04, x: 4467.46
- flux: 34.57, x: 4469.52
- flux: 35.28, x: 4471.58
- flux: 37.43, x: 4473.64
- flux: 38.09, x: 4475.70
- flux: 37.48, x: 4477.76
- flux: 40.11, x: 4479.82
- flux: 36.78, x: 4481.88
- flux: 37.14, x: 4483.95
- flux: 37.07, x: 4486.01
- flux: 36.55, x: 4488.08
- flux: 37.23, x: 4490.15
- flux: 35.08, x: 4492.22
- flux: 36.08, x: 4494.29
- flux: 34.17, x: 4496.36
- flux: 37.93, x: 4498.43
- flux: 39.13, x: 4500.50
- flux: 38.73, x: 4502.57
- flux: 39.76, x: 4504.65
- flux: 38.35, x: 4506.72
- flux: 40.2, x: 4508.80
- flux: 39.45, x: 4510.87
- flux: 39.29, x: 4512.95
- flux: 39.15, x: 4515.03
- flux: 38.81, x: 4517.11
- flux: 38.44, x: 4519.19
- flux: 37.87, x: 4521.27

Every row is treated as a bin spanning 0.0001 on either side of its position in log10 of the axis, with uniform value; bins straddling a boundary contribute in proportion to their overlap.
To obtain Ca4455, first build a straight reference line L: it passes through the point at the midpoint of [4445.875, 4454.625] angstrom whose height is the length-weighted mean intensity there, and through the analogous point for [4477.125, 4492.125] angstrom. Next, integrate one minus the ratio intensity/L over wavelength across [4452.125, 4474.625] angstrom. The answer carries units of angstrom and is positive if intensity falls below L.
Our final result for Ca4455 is 1.00 angstrom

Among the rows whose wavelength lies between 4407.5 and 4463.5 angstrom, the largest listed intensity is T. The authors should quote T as 37.26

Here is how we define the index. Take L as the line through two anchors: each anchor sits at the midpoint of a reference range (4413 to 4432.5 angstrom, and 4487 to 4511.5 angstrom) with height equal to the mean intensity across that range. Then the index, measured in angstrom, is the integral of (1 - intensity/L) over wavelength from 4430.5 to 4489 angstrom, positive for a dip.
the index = 0.8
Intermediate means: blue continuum 33.3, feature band 34.9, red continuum 37.7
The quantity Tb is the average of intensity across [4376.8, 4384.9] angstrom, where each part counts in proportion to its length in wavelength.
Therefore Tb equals 28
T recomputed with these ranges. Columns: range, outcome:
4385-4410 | 32.87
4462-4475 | 37.43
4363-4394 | 34.06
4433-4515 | 40.2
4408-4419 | 34.81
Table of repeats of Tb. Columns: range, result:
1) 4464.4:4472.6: 34.5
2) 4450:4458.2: 33.6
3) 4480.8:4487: 37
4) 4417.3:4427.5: 33.8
